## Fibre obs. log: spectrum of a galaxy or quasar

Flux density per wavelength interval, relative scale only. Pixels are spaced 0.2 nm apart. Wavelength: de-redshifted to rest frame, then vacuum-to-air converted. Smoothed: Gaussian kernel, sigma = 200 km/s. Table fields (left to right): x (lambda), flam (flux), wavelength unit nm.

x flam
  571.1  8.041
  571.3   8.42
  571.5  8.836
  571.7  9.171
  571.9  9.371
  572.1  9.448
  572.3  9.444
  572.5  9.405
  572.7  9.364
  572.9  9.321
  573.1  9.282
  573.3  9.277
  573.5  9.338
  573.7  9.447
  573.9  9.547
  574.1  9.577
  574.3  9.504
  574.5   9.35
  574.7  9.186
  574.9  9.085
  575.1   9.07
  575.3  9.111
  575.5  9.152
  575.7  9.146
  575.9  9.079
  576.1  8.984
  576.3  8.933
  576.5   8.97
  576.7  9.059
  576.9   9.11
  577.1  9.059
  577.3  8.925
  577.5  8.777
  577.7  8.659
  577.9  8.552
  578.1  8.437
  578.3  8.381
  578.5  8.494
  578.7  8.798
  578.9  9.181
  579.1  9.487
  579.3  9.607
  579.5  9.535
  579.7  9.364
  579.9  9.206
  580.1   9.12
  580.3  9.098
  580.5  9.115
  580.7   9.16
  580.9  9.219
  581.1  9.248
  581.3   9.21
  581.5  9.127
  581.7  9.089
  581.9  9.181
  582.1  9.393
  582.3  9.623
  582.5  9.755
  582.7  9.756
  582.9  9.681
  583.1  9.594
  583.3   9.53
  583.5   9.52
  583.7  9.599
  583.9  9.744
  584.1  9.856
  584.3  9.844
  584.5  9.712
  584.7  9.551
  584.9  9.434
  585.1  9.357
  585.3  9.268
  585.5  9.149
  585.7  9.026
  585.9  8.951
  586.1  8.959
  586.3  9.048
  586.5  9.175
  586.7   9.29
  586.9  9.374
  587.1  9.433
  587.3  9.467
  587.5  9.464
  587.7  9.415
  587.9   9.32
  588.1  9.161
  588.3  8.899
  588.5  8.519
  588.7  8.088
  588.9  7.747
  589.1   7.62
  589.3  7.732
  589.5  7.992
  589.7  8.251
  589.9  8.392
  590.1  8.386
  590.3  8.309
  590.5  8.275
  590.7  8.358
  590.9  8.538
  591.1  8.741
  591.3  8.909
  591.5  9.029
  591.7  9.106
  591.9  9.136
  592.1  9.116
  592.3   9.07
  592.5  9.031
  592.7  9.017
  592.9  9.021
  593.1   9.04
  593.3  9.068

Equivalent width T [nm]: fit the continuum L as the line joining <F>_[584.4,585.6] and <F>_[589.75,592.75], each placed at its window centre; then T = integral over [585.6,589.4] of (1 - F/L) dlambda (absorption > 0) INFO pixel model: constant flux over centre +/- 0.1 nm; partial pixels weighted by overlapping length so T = 0.11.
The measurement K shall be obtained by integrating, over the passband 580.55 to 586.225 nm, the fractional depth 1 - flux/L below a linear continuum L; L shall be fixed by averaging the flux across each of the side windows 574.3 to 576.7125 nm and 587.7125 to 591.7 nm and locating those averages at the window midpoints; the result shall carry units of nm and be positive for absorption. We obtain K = -0.42 nm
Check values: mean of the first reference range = 9.11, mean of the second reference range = 8.47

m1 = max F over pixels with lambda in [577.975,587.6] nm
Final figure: 9.856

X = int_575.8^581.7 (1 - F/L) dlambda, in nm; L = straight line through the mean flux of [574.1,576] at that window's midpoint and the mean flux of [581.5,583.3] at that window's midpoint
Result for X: 0.20 nm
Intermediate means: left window 9.21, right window 9.49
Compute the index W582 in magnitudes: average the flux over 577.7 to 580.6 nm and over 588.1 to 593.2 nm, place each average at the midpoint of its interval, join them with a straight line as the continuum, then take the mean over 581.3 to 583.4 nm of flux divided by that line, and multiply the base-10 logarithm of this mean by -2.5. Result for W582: -0.07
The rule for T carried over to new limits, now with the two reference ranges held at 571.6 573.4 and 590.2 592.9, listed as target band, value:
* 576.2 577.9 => 0.06 nm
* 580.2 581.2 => -0.01 nm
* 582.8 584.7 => -0.13 nm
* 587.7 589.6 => 0.11 nm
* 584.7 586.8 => -0.05 nm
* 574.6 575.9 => 0.02 nm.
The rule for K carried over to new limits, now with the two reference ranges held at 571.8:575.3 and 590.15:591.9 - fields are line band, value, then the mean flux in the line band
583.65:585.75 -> -0.14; 9.51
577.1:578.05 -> 0.05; 8.75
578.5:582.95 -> -0.11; 9.29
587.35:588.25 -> -0.05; 9.32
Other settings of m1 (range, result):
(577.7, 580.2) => 9.607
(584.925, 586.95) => 9.374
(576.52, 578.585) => 9.11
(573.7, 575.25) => 9.577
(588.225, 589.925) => 8.899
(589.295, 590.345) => 8.392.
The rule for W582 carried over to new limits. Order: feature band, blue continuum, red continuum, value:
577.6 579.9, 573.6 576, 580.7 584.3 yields 0.05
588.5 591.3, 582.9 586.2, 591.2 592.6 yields 0.12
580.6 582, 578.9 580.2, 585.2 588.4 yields 0.02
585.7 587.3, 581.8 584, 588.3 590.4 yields -0.05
